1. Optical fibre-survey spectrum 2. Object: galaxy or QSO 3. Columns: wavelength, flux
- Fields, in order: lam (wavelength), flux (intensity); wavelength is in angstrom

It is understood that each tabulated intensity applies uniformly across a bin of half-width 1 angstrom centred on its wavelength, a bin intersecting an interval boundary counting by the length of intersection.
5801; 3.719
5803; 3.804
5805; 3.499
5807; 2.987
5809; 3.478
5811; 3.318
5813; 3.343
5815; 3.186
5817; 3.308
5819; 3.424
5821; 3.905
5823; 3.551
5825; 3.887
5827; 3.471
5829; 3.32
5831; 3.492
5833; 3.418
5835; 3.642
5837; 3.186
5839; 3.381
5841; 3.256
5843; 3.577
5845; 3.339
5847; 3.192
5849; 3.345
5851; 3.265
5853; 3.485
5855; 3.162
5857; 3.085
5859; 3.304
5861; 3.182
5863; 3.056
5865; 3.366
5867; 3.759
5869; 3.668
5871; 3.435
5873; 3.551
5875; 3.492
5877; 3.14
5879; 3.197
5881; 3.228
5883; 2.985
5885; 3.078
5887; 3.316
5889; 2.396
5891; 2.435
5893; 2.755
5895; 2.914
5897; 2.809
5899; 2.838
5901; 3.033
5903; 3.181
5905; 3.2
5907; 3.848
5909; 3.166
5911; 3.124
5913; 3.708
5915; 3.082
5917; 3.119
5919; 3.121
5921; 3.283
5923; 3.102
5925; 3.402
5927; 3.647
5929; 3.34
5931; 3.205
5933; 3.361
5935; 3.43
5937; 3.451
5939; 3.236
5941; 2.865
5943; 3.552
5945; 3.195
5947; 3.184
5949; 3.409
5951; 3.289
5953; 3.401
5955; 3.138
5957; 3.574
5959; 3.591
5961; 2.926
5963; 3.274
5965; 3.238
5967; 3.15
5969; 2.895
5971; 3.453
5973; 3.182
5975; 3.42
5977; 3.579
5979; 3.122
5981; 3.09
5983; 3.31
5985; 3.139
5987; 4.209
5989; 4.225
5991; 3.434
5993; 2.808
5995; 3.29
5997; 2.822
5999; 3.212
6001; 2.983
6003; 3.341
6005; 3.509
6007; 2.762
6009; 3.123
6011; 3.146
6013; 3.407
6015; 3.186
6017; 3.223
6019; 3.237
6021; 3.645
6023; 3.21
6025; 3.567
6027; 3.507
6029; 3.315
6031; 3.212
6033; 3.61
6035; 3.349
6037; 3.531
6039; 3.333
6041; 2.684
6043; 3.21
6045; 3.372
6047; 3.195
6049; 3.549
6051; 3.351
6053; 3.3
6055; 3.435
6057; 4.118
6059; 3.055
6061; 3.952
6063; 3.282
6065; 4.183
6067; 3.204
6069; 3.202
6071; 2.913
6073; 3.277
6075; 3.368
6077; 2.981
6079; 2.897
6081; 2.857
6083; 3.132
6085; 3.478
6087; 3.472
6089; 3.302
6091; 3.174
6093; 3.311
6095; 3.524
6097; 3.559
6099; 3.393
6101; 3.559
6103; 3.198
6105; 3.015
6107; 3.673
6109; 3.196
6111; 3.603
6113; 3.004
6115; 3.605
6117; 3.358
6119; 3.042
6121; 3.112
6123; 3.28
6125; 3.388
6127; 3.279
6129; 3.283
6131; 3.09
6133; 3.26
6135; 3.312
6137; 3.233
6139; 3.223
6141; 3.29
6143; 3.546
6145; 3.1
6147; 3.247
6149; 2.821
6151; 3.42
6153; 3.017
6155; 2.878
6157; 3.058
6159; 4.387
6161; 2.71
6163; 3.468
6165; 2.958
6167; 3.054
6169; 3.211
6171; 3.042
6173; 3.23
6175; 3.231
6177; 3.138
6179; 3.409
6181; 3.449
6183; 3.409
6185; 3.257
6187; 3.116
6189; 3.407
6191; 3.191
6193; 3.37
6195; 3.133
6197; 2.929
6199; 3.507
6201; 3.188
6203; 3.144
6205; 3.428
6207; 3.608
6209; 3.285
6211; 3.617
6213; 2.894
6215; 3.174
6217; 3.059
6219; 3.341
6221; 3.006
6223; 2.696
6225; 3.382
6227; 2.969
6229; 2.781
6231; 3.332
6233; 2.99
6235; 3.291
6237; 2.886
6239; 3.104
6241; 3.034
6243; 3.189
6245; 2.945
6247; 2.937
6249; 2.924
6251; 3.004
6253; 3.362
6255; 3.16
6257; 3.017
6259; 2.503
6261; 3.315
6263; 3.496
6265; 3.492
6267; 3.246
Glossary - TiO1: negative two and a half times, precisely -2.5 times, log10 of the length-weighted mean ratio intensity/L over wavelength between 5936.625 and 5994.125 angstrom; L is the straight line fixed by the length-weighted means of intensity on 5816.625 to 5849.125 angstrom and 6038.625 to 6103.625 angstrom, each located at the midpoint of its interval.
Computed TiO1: 0.02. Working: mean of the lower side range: 3.46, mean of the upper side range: 3.33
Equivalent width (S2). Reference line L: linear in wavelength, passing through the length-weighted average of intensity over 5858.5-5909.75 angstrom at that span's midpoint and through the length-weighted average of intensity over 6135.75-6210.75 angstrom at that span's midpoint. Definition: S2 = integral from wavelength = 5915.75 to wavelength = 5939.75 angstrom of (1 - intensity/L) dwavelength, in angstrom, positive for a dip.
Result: -0.97 angstrom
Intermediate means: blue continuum 3.17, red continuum 3.25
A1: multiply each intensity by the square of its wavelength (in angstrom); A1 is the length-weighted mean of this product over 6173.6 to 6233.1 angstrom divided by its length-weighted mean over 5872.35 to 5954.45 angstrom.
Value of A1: 1.11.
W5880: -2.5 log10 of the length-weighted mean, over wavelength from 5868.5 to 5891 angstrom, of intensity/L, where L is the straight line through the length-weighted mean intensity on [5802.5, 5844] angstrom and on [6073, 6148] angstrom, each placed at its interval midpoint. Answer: 0.08 mag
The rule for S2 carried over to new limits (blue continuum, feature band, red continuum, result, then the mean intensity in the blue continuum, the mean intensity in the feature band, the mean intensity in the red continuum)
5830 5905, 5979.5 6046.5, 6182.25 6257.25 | -2.3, 3.21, 3.3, 3.16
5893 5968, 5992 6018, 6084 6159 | 1.0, 3.25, 3.14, 3.29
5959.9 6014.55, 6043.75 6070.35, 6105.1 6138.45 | -1.6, 3.26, 3.47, 3.29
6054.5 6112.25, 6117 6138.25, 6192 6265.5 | 0.4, 3.35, 3.23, 3.15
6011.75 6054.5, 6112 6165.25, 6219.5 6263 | -0.8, 3.33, 3.24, 3.05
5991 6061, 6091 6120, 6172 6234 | -0.8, 3.29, 3.35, 3.22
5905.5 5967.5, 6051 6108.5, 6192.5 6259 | -2.3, 3.3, 3.35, 3.13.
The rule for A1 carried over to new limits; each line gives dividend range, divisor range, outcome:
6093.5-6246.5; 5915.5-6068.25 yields 1.03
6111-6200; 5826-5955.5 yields 1.09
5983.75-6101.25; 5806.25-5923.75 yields 1.08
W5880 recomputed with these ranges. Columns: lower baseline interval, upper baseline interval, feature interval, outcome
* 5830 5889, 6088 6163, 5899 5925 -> 0.024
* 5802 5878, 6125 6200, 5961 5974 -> 0.053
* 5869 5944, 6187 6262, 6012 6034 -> -0.066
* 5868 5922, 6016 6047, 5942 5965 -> -0.030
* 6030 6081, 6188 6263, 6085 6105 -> -0.028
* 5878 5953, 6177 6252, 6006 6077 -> -0.054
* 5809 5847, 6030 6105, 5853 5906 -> 0.090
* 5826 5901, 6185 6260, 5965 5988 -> -0.040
